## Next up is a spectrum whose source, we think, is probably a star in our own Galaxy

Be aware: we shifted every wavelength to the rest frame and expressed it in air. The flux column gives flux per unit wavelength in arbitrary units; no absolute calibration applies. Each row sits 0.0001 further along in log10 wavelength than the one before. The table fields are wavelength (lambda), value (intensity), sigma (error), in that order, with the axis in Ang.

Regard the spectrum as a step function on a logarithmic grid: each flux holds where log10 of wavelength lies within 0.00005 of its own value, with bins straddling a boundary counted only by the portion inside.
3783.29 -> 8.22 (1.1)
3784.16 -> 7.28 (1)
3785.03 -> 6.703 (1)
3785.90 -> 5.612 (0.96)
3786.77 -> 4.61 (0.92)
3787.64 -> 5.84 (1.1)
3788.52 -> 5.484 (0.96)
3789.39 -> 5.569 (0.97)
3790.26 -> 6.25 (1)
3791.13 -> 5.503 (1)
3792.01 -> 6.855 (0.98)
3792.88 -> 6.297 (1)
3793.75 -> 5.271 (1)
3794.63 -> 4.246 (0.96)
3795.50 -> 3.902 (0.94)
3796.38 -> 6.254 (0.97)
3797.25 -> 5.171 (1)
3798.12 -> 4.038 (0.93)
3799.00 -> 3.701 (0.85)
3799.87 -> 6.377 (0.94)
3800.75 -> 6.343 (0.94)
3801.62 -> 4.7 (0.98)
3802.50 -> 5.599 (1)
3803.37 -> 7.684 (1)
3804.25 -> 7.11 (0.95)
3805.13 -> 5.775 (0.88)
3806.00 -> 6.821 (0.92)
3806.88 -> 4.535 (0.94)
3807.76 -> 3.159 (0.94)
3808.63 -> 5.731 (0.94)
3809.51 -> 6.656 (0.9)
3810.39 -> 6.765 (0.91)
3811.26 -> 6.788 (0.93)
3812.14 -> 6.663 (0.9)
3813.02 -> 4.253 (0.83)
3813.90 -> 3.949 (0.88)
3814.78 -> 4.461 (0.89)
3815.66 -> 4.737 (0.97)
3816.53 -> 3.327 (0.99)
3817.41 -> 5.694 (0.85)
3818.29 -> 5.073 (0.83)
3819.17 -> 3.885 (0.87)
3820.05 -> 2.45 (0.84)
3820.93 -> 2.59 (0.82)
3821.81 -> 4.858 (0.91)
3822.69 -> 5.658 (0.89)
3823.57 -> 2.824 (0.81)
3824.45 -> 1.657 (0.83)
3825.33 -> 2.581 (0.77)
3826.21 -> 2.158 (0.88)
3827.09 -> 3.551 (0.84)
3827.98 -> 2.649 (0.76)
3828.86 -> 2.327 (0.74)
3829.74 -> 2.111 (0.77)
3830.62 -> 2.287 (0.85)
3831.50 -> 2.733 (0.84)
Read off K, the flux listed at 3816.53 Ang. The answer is 3.327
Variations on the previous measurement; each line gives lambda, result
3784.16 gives 7.28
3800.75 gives 6.343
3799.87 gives 6.377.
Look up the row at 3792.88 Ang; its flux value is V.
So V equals 6.297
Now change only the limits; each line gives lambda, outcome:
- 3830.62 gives 2.287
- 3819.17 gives 3.885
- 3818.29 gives 5.073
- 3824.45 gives 1.657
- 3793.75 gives 5.271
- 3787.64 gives 5.84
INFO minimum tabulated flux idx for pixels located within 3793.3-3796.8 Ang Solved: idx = 3.902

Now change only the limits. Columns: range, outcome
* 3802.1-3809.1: 3.159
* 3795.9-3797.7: 5.171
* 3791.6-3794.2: 5.271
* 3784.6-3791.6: 4.61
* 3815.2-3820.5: 2.45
